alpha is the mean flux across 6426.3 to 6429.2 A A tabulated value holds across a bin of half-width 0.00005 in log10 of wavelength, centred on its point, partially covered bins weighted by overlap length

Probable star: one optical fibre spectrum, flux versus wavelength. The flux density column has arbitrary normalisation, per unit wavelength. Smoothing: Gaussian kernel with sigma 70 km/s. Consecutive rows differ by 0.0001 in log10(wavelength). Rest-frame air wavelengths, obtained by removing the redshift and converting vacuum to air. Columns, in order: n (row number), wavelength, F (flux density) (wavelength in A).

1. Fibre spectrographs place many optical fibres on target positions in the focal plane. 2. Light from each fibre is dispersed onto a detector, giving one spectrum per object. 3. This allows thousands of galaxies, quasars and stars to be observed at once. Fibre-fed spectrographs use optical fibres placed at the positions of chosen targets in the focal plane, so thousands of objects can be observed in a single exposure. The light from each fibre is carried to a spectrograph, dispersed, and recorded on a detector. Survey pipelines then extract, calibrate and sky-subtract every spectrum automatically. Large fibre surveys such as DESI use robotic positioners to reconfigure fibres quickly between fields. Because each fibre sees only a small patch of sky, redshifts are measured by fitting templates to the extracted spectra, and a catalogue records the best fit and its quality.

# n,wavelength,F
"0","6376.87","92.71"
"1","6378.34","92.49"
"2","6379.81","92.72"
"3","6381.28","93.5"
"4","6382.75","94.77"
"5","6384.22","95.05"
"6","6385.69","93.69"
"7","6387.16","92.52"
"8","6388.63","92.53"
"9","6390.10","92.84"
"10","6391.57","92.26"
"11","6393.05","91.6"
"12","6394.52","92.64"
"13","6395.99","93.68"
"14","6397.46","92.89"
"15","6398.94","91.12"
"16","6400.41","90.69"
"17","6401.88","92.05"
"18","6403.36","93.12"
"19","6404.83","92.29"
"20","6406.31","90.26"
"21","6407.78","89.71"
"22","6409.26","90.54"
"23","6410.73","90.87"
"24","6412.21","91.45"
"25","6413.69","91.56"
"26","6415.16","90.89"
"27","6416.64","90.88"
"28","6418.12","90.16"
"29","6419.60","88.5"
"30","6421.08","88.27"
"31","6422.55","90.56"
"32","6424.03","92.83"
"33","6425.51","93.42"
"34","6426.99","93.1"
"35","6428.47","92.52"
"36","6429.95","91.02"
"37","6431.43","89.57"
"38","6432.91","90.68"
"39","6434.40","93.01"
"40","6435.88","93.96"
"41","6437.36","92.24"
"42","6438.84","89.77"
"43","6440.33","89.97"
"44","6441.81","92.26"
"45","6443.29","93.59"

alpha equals 92.8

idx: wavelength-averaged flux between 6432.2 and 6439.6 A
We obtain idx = 91.8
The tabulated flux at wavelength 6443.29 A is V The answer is 93.59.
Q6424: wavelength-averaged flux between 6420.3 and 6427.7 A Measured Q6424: 91.7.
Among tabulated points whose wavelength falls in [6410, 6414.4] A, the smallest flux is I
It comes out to 90.87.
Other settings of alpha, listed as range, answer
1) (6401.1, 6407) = 91.9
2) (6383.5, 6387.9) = 93.8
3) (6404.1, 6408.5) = 90.8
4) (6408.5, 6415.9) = 91.1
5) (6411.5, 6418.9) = 90.9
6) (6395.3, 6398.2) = 93.3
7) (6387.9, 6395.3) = 92.4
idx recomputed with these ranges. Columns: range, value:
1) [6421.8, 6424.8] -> 91.9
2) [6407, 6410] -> 90.3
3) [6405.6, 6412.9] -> 90.6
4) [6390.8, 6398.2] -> 92.6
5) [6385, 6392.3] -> 92.8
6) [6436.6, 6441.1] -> 90.7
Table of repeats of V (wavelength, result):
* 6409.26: 90.54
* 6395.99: 93.68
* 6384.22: 95.05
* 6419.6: 88.5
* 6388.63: 92.53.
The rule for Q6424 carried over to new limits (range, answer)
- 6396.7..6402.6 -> 91.8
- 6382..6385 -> 94.9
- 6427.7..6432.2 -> 91.1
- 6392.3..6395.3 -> 92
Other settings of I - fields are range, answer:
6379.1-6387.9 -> 92.52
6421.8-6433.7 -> 89.57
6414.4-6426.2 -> 88.27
